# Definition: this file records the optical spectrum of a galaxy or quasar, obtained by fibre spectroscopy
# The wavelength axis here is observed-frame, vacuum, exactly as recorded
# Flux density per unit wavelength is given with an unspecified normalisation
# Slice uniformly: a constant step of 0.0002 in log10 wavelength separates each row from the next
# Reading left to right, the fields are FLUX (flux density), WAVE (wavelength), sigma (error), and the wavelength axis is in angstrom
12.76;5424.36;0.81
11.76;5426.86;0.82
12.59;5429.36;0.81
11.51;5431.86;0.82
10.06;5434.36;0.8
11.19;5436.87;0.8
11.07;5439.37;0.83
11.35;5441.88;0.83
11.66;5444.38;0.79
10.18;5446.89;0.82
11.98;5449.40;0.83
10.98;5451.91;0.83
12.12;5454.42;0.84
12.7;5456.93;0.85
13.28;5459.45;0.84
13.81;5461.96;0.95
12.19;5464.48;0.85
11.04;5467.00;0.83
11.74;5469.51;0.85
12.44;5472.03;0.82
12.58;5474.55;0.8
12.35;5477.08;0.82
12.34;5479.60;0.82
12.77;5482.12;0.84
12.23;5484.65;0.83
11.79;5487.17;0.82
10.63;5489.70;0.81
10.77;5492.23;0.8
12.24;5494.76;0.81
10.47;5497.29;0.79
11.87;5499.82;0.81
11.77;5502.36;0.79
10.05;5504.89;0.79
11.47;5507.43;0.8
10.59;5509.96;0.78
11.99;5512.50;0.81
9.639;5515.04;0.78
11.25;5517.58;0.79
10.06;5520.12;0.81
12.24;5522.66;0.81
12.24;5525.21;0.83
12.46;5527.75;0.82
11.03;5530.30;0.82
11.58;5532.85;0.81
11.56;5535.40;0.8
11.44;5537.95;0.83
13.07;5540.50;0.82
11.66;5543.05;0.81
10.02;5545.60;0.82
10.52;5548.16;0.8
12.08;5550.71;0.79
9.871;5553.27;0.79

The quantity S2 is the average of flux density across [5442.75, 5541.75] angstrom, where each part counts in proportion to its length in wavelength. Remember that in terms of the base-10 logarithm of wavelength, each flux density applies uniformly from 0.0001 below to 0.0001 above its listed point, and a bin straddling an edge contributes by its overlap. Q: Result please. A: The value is 11.7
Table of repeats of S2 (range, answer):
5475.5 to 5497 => 11.8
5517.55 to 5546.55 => 11.6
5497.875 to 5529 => 11.3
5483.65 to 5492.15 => 11.4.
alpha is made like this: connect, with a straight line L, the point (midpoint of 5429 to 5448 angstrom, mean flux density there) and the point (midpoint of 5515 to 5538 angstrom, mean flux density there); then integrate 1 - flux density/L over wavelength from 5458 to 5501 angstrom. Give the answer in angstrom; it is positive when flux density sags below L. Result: -2.9 angstrom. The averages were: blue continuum 11.1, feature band 12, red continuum 11.4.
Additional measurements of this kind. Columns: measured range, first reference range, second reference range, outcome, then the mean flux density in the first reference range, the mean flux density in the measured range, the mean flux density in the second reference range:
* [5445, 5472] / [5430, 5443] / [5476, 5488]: -0.7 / 11.1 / 12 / 12.3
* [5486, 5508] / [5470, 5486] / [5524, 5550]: 1.7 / 12.4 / 11.2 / 11.6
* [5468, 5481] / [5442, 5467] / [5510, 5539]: -0.5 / 12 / 12.3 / 11.4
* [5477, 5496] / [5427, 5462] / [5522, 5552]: -0.3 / 11.7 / 11.9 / 11.6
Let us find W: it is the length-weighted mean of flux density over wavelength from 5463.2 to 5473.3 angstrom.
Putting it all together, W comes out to 11.9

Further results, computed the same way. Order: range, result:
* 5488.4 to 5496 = 11.2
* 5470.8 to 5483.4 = 12.5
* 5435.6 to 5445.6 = 11.3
